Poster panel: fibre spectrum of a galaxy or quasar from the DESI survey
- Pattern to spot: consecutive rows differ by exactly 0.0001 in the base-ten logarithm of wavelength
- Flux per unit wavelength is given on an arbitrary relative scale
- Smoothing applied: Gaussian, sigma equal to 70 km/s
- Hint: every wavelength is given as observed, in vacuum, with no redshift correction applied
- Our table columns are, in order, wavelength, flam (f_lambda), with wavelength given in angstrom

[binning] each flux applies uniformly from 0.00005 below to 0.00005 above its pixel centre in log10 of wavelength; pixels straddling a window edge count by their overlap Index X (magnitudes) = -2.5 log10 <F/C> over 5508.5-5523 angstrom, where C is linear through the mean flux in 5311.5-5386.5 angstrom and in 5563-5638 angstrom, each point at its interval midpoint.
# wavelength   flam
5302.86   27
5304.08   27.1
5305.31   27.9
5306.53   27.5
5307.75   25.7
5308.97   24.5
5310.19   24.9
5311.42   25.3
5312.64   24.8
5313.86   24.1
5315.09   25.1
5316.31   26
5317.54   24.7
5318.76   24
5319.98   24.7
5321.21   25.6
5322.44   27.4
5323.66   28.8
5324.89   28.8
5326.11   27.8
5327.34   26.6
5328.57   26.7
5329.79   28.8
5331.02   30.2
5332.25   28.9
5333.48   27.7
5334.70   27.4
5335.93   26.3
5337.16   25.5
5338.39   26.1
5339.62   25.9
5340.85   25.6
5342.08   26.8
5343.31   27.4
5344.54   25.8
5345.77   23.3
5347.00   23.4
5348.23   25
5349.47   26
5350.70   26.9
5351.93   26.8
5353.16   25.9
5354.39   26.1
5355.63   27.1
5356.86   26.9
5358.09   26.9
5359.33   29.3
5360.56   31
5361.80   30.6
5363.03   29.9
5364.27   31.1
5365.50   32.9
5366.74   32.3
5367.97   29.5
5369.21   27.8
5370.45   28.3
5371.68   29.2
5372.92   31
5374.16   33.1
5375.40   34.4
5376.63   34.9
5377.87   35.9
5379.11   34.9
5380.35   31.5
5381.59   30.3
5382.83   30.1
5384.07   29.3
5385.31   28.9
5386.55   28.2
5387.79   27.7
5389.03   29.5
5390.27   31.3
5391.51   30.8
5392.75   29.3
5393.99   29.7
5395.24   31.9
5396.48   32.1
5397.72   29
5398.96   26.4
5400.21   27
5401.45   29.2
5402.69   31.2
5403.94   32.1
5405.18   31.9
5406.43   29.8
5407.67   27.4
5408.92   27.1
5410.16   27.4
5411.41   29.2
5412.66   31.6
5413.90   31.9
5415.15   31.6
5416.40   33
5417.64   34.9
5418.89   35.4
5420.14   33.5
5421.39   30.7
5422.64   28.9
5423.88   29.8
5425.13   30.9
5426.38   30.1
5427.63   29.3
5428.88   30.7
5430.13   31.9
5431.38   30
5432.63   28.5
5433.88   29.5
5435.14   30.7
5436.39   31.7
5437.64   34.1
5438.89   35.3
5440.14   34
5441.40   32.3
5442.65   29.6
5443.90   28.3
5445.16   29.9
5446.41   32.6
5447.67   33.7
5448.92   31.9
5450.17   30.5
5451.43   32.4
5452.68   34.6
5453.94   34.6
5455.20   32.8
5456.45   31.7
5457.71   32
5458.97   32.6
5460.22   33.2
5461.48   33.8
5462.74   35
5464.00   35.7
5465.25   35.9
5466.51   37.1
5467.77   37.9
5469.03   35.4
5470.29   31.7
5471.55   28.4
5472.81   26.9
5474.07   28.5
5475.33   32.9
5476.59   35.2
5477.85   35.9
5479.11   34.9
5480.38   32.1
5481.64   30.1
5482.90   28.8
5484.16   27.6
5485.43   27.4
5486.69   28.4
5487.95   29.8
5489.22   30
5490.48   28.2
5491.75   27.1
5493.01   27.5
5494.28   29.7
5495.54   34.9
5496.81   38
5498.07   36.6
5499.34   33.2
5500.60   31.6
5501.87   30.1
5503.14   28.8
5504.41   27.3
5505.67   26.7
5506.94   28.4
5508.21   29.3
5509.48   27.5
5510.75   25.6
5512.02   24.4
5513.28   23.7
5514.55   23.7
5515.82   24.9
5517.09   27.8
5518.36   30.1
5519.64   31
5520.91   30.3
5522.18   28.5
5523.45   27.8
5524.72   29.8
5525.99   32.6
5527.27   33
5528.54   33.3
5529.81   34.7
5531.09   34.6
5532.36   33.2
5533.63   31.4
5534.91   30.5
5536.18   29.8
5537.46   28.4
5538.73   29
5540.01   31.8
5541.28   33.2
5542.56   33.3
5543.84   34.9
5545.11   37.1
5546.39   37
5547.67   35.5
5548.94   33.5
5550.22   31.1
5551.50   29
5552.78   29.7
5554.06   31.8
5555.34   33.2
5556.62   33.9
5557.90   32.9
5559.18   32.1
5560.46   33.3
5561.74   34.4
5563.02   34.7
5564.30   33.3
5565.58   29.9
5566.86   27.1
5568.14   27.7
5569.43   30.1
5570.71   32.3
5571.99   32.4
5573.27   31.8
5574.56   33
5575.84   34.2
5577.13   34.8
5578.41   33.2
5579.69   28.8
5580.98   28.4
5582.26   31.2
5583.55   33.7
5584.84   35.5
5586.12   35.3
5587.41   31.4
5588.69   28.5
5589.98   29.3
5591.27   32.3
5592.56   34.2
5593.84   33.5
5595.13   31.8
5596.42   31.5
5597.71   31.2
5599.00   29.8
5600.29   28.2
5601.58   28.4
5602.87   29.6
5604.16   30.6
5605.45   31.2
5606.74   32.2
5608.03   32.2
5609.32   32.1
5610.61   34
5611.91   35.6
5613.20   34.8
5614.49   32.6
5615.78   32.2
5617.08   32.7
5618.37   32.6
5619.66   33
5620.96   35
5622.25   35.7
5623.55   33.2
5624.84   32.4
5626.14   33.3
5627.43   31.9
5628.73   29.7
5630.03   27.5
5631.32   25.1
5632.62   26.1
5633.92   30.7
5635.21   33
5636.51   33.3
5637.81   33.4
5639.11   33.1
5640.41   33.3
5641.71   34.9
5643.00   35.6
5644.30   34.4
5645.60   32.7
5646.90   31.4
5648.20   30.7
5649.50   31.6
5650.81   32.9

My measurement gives 0.13 mag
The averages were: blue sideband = 28.1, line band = 27.1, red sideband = 31.7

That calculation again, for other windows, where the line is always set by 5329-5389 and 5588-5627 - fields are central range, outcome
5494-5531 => 0.04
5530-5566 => -0.04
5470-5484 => -0.03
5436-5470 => -0.11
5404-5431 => -0.05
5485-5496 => 0.05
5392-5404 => -0.02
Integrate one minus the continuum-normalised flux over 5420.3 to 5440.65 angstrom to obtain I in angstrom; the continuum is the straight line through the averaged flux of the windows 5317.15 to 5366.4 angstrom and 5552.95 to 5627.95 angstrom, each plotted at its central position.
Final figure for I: -1.5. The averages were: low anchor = 27.2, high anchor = 32.2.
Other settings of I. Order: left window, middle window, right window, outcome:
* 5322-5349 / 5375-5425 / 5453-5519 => -3.9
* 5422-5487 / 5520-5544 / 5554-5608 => 0.2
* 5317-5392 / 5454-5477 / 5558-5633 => -2.4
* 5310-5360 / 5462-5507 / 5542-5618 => -2.4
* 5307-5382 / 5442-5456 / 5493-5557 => -1.1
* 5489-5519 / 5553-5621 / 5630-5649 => -2.9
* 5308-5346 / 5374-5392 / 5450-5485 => -1.5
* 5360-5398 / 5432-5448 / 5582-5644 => -0.2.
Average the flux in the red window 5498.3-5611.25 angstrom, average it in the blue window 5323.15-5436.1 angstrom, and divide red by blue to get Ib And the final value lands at 1.06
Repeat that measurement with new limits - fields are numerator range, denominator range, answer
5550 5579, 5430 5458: 1.00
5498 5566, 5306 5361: 1.17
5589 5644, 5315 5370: 1.17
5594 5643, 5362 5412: 1.05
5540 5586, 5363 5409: 1.07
